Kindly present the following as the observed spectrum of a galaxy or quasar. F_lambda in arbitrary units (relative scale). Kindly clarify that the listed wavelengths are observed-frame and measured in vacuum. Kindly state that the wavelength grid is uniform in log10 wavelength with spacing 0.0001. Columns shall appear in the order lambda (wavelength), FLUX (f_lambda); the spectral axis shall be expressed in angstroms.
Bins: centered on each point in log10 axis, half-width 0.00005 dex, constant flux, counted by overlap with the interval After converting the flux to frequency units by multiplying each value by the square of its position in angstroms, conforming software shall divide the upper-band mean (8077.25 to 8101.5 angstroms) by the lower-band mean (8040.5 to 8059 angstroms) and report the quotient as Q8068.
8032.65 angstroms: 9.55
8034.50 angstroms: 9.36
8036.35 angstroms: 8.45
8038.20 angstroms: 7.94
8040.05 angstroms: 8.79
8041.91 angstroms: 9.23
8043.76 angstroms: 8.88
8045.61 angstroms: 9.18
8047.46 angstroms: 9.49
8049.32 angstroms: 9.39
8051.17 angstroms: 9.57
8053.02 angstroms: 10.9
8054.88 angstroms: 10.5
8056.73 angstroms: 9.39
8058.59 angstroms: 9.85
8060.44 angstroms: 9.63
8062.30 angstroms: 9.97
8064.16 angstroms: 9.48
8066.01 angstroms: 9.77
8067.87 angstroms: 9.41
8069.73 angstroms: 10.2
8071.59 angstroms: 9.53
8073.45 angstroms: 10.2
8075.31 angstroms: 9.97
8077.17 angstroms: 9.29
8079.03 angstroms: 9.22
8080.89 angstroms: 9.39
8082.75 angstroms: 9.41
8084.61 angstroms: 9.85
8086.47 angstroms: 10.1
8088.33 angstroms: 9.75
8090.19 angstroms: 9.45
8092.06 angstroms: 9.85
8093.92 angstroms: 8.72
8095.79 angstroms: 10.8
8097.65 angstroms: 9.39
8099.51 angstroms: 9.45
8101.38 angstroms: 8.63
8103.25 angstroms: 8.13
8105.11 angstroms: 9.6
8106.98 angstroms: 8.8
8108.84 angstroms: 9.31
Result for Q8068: 1.01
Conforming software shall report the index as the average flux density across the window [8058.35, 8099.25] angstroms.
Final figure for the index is 9.69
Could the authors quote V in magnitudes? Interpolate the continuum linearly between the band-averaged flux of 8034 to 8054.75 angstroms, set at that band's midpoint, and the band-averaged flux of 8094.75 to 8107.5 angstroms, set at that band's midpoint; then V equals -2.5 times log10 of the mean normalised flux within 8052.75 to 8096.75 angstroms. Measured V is -0.057 mag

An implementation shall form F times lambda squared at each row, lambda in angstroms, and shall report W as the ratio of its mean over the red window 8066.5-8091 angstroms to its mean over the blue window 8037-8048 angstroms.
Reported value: 1.10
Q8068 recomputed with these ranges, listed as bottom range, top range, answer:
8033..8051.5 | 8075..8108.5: 1.06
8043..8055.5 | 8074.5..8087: 1.00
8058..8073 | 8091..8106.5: 0.96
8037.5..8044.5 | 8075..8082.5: 1.09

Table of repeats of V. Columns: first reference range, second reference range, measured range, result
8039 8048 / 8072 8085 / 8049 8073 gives -0.06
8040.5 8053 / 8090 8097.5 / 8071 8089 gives -0.01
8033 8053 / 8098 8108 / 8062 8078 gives -0.08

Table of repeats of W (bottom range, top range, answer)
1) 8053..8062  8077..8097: 0.97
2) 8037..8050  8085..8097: 1.10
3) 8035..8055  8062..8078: 1.06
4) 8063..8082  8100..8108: 0.92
